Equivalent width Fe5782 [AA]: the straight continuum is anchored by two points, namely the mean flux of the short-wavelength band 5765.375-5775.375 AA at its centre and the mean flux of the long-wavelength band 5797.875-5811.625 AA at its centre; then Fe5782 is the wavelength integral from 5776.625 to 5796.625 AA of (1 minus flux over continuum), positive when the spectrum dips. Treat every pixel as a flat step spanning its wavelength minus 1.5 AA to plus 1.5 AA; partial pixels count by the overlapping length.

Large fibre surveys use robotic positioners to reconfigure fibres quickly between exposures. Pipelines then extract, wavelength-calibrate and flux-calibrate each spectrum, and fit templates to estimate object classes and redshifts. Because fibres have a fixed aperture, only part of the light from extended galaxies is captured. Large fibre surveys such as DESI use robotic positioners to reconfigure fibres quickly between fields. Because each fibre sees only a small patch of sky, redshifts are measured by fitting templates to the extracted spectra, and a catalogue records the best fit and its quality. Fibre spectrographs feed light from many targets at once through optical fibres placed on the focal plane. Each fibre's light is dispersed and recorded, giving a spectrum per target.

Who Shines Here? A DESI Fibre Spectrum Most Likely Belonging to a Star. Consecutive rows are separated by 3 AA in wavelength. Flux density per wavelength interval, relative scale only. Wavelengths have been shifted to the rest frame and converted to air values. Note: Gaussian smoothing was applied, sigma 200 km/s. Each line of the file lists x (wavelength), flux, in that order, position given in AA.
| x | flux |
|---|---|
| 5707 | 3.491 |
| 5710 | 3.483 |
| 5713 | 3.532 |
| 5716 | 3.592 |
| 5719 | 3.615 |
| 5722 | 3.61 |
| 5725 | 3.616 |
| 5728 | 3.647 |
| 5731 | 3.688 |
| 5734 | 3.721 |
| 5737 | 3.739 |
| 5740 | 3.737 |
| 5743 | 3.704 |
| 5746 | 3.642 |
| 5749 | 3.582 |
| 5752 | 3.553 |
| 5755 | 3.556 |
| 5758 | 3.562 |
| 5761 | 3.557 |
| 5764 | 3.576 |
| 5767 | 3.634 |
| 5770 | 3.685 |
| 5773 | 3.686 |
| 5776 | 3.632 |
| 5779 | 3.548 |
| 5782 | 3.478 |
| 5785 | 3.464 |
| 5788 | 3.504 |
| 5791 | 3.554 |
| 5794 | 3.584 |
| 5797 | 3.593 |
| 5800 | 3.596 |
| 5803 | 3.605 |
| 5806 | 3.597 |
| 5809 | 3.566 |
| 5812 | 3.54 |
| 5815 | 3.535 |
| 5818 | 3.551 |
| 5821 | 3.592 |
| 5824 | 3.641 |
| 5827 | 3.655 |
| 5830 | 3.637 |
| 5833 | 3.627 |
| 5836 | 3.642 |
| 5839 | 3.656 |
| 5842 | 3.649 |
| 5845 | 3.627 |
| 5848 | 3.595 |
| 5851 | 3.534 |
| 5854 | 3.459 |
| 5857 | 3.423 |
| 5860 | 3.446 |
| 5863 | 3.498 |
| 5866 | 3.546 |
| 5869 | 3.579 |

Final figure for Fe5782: 0.5 AA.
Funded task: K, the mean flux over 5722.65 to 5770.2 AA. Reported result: 3.64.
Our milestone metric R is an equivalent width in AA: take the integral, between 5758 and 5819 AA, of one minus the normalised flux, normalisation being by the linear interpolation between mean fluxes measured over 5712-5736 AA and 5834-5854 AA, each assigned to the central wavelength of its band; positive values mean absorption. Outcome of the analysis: 0.74 AA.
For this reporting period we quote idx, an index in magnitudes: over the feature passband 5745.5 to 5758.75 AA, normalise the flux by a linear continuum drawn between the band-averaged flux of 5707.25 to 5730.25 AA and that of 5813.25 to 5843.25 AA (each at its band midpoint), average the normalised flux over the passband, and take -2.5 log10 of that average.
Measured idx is 0.01 mag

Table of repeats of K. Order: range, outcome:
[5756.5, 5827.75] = 3.58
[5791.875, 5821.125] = 3.57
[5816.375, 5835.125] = 3.62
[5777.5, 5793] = 3.51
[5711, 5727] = 3.59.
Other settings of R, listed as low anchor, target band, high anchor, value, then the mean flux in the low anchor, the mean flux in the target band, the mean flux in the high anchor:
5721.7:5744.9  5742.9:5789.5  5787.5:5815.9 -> 0.6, 3.69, 3.58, 3.57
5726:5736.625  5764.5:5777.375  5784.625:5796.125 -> -0.2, 3.69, 3.65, 3.54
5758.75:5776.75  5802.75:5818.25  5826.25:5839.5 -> 0.3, 3.63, 3.56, 3.64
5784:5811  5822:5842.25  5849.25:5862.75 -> -0.8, 3.56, 3.64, 3.47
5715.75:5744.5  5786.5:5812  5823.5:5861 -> 0.3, 3.67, 3.57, 3.58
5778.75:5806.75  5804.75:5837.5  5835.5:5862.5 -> -0.4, 3.55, 3.6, 3.55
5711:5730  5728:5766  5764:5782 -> -0.3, 3.6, 3.64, 3.62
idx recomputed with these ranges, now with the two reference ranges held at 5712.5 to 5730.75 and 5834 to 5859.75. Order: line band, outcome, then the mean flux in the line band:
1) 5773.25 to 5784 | 0.01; 3.56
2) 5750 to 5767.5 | 0.01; 3.57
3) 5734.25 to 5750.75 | -0.02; 3.68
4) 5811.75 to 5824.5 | 0.00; 3.57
